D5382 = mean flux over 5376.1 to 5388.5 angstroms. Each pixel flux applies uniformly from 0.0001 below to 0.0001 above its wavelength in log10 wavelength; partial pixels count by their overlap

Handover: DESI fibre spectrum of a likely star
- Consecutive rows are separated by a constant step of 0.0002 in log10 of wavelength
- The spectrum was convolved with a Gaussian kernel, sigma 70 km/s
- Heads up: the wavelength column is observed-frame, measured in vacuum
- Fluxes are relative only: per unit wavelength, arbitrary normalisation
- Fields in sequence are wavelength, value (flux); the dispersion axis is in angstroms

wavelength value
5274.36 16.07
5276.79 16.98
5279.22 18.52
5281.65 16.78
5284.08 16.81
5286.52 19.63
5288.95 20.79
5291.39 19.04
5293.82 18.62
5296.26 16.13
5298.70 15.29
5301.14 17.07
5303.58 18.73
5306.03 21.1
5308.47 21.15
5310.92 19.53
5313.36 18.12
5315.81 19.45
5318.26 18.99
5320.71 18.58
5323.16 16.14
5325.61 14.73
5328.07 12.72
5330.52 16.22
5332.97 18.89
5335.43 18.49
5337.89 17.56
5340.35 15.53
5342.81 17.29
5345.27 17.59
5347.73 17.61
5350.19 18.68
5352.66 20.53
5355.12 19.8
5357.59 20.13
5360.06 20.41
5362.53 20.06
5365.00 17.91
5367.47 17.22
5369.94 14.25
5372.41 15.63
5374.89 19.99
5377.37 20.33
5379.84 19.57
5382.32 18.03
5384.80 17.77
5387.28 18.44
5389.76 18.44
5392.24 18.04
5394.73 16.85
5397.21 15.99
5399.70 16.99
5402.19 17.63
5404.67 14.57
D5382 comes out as 18.8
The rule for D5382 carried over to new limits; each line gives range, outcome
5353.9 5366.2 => 19.7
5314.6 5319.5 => 19.2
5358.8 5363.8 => 20.2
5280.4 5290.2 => 18.5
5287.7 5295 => 19.5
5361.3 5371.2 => 17.4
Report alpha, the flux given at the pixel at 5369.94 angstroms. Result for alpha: 14.25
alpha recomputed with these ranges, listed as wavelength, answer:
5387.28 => 18.44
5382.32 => 18.03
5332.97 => 18.89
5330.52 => 16.22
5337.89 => 17.56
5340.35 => 15.53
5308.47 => 21.15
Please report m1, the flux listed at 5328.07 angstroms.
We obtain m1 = 12.72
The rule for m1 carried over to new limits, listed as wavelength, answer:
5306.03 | 21.1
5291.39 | 19.04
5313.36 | 18.12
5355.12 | 19.8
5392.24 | 18.04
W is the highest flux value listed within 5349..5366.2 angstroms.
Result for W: 20.53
